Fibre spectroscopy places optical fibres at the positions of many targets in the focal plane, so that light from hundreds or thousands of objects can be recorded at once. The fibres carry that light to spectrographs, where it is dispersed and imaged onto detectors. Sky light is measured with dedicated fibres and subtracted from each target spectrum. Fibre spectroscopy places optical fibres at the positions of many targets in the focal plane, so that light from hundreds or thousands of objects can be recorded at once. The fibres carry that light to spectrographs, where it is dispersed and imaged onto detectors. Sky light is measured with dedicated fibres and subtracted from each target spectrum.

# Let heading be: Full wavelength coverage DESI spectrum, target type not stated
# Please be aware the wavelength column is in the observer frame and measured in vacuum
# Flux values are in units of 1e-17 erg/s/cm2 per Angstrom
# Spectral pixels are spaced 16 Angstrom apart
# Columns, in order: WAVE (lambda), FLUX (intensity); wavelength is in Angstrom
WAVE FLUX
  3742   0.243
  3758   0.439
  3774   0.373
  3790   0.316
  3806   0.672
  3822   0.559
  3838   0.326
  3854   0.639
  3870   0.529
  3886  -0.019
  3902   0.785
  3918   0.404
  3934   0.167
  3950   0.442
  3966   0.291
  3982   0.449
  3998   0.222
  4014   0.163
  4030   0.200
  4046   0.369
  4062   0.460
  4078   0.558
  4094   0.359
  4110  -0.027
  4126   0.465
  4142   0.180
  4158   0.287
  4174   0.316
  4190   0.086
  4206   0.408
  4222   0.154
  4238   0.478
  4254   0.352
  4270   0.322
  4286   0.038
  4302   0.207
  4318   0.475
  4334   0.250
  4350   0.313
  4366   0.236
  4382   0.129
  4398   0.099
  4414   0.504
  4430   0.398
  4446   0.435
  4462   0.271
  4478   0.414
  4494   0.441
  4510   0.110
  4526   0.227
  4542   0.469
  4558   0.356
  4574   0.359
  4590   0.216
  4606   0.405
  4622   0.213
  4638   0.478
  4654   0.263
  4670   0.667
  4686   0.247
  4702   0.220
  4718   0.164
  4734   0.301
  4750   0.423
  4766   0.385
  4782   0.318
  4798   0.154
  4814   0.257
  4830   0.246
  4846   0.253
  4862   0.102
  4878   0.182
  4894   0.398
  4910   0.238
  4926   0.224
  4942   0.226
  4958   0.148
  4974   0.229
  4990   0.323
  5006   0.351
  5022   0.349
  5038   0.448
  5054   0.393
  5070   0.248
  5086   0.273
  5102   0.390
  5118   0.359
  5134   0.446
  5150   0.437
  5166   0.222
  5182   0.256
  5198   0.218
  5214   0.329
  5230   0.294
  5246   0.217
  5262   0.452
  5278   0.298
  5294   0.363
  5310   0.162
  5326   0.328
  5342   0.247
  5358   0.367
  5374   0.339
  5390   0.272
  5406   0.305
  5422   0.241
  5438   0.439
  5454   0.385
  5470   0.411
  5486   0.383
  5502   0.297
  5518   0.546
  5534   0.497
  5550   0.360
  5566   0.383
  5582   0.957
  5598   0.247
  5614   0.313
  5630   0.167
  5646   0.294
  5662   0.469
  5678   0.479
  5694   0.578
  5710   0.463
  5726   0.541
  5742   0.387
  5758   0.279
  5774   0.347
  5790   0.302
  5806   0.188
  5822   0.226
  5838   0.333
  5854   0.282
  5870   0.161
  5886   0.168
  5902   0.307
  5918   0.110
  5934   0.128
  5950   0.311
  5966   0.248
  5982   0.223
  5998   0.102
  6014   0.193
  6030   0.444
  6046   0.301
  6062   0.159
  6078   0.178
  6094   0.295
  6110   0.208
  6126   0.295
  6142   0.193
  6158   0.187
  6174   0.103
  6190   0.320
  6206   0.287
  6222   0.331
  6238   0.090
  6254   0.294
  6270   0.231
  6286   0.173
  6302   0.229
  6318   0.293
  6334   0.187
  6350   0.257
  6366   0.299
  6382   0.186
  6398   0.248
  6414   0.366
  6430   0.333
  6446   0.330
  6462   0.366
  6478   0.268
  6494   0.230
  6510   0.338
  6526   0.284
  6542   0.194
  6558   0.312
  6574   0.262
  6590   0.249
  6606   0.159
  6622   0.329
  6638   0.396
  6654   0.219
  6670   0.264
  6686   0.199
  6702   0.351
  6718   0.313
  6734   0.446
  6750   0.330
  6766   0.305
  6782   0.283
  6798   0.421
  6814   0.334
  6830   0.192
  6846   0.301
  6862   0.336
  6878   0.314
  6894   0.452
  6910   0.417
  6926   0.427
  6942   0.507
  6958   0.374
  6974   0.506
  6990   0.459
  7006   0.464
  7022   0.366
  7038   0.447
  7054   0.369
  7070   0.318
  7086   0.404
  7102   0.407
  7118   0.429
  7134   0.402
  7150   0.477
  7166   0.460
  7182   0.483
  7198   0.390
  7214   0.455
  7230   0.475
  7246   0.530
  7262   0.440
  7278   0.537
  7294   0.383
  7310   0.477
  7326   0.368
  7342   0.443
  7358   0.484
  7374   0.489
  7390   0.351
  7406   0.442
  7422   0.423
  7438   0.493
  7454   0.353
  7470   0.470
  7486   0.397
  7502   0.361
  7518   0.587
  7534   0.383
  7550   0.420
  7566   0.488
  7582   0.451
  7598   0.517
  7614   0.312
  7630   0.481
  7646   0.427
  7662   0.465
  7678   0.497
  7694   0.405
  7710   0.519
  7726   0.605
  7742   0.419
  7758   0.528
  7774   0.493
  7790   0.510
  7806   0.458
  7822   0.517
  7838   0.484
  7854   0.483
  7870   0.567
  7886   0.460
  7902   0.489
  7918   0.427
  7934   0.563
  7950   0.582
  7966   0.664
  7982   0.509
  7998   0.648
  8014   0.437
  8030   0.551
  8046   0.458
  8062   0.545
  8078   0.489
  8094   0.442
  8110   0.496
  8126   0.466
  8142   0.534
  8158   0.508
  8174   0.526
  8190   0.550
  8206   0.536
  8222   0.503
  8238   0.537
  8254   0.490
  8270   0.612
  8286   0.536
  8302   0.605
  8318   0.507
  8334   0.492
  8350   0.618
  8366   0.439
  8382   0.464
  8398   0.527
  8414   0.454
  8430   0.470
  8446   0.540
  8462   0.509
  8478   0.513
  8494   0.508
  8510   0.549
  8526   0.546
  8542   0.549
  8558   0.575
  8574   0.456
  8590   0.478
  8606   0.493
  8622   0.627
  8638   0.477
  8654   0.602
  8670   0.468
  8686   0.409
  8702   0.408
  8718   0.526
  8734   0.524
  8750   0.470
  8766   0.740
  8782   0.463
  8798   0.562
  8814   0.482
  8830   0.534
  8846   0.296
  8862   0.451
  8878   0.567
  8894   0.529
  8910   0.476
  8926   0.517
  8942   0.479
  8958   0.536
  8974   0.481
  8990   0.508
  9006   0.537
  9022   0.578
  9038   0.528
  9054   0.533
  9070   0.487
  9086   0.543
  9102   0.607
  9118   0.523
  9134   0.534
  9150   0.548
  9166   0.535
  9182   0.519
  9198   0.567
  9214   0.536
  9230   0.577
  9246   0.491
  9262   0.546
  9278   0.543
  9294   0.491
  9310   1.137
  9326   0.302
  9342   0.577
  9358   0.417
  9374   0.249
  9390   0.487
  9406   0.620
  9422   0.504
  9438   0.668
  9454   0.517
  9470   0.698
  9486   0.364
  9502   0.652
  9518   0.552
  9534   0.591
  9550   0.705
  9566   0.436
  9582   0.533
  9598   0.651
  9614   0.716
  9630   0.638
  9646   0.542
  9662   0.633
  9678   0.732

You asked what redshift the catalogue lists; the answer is 0.722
